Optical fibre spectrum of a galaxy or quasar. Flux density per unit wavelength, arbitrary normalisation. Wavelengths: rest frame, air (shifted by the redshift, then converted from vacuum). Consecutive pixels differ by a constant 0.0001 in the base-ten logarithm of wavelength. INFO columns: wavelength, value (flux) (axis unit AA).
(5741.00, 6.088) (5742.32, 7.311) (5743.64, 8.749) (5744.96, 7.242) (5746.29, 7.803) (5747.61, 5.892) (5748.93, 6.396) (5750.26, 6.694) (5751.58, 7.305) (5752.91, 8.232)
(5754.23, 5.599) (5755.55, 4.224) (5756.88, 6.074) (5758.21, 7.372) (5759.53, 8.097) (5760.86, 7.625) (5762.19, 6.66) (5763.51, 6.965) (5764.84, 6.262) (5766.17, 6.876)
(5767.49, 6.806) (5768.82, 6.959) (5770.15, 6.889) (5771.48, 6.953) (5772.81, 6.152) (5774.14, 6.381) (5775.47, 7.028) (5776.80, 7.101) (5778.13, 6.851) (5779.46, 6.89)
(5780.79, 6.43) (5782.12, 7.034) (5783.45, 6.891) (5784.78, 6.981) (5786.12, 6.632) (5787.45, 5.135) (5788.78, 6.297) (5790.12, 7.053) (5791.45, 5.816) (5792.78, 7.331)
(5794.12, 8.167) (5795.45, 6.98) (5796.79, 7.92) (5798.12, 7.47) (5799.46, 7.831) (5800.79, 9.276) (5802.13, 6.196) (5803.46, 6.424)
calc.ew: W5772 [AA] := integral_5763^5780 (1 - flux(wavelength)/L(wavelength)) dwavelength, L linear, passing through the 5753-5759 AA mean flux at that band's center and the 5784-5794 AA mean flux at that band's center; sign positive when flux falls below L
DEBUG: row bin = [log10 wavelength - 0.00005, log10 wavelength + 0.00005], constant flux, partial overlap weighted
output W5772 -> -1.23 AA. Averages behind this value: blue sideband 6.11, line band 6.77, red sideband 6.56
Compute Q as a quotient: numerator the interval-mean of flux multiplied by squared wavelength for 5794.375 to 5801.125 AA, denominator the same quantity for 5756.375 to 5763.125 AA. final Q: 1.11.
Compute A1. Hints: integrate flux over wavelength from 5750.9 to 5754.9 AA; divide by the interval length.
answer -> 7.05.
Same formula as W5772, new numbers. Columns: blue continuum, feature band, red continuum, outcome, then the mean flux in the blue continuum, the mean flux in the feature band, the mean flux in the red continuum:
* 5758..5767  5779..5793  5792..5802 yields 1.8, 7.11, 6.56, 7.74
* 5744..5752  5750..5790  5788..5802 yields 2.3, 6.95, 6.72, 7.35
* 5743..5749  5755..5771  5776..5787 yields 0.7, 7.29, 6.75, 6.82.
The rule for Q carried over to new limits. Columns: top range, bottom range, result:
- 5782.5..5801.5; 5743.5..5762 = 1.05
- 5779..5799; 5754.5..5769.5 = 1.04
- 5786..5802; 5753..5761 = 1.10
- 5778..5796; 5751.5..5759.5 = 1.04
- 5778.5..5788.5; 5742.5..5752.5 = 0.93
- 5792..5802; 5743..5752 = 1.10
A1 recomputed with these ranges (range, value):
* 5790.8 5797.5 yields 7.25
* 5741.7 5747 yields 7.76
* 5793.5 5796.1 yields 7.58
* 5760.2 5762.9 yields 7.15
